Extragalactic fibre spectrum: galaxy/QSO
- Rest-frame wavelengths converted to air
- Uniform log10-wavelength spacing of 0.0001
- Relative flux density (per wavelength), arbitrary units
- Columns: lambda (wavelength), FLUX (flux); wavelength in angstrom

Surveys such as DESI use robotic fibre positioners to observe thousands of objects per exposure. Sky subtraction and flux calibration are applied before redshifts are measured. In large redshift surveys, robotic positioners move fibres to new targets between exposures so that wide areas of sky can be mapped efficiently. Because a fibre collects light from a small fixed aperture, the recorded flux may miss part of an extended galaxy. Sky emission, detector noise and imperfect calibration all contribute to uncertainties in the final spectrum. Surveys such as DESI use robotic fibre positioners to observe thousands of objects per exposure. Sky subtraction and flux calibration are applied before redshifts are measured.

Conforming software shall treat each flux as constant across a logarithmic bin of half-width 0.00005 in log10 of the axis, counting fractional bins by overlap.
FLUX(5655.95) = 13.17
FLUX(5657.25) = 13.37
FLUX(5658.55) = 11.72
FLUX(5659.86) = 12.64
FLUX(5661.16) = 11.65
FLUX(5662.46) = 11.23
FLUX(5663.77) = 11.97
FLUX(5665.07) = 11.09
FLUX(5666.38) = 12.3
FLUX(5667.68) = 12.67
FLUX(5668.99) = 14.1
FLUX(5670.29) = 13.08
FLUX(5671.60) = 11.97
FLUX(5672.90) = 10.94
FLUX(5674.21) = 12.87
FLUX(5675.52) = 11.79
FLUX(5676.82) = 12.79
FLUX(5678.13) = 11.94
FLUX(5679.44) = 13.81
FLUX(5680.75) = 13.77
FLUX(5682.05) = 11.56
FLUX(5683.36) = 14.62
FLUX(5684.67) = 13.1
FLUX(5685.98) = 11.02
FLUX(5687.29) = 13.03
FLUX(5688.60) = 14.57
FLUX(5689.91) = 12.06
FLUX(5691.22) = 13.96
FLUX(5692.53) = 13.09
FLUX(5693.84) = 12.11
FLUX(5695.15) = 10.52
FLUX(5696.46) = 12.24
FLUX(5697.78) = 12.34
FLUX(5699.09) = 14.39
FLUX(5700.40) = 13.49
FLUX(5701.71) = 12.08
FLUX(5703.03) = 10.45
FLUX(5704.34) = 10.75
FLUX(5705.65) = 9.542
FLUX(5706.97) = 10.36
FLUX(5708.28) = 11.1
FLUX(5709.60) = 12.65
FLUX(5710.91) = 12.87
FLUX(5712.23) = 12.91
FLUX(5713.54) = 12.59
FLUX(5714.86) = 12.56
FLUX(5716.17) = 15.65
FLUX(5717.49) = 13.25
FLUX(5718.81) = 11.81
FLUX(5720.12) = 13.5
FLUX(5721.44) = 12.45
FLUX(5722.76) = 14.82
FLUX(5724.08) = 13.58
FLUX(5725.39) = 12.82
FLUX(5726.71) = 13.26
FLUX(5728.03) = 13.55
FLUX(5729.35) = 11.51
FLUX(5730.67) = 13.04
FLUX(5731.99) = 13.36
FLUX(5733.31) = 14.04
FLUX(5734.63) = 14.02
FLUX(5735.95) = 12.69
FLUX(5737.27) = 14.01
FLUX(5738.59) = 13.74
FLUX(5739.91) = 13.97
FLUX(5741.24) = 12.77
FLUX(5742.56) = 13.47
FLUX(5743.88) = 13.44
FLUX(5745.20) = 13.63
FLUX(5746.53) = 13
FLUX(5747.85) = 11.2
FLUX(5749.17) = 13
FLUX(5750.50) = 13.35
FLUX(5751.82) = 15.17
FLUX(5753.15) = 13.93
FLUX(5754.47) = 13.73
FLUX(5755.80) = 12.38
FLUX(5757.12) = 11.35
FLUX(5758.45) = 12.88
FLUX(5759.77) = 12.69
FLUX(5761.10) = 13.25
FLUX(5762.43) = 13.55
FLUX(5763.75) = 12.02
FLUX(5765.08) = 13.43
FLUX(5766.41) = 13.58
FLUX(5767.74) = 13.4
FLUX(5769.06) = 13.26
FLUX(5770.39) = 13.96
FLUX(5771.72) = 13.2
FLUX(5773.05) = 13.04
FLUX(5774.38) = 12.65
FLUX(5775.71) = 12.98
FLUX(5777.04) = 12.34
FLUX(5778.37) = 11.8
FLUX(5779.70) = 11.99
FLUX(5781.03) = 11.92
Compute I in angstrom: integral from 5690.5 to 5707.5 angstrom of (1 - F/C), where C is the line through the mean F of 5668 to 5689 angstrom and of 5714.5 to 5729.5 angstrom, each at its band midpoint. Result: 1.39 angstrom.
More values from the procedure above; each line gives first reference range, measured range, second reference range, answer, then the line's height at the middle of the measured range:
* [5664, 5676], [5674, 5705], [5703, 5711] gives -2.5 angstrom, 11.6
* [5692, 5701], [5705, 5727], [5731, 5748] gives 0.5 angstrom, 13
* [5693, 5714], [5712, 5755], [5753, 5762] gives -3.1 angstrom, 12.4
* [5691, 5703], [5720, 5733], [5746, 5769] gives -0.4 angstrom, 12.8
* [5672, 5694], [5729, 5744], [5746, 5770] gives -0.4 angstrom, 13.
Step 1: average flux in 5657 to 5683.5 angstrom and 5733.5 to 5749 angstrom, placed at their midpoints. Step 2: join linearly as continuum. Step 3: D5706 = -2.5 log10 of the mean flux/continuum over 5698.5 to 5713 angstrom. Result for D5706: 0.09 mag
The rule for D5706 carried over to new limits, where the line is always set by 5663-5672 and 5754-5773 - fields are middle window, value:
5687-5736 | 0.00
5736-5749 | -0.03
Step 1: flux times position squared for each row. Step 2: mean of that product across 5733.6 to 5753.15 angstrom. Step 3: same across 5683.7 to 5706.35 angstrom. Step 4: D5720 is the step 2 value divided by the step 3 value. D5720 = 1.11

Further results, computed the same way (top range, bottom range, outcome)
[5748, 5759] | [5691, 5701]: 1.05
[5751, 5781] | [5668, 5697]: 1.06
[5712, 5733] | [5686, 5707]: 1.09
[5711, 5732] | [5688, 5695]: 1.03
